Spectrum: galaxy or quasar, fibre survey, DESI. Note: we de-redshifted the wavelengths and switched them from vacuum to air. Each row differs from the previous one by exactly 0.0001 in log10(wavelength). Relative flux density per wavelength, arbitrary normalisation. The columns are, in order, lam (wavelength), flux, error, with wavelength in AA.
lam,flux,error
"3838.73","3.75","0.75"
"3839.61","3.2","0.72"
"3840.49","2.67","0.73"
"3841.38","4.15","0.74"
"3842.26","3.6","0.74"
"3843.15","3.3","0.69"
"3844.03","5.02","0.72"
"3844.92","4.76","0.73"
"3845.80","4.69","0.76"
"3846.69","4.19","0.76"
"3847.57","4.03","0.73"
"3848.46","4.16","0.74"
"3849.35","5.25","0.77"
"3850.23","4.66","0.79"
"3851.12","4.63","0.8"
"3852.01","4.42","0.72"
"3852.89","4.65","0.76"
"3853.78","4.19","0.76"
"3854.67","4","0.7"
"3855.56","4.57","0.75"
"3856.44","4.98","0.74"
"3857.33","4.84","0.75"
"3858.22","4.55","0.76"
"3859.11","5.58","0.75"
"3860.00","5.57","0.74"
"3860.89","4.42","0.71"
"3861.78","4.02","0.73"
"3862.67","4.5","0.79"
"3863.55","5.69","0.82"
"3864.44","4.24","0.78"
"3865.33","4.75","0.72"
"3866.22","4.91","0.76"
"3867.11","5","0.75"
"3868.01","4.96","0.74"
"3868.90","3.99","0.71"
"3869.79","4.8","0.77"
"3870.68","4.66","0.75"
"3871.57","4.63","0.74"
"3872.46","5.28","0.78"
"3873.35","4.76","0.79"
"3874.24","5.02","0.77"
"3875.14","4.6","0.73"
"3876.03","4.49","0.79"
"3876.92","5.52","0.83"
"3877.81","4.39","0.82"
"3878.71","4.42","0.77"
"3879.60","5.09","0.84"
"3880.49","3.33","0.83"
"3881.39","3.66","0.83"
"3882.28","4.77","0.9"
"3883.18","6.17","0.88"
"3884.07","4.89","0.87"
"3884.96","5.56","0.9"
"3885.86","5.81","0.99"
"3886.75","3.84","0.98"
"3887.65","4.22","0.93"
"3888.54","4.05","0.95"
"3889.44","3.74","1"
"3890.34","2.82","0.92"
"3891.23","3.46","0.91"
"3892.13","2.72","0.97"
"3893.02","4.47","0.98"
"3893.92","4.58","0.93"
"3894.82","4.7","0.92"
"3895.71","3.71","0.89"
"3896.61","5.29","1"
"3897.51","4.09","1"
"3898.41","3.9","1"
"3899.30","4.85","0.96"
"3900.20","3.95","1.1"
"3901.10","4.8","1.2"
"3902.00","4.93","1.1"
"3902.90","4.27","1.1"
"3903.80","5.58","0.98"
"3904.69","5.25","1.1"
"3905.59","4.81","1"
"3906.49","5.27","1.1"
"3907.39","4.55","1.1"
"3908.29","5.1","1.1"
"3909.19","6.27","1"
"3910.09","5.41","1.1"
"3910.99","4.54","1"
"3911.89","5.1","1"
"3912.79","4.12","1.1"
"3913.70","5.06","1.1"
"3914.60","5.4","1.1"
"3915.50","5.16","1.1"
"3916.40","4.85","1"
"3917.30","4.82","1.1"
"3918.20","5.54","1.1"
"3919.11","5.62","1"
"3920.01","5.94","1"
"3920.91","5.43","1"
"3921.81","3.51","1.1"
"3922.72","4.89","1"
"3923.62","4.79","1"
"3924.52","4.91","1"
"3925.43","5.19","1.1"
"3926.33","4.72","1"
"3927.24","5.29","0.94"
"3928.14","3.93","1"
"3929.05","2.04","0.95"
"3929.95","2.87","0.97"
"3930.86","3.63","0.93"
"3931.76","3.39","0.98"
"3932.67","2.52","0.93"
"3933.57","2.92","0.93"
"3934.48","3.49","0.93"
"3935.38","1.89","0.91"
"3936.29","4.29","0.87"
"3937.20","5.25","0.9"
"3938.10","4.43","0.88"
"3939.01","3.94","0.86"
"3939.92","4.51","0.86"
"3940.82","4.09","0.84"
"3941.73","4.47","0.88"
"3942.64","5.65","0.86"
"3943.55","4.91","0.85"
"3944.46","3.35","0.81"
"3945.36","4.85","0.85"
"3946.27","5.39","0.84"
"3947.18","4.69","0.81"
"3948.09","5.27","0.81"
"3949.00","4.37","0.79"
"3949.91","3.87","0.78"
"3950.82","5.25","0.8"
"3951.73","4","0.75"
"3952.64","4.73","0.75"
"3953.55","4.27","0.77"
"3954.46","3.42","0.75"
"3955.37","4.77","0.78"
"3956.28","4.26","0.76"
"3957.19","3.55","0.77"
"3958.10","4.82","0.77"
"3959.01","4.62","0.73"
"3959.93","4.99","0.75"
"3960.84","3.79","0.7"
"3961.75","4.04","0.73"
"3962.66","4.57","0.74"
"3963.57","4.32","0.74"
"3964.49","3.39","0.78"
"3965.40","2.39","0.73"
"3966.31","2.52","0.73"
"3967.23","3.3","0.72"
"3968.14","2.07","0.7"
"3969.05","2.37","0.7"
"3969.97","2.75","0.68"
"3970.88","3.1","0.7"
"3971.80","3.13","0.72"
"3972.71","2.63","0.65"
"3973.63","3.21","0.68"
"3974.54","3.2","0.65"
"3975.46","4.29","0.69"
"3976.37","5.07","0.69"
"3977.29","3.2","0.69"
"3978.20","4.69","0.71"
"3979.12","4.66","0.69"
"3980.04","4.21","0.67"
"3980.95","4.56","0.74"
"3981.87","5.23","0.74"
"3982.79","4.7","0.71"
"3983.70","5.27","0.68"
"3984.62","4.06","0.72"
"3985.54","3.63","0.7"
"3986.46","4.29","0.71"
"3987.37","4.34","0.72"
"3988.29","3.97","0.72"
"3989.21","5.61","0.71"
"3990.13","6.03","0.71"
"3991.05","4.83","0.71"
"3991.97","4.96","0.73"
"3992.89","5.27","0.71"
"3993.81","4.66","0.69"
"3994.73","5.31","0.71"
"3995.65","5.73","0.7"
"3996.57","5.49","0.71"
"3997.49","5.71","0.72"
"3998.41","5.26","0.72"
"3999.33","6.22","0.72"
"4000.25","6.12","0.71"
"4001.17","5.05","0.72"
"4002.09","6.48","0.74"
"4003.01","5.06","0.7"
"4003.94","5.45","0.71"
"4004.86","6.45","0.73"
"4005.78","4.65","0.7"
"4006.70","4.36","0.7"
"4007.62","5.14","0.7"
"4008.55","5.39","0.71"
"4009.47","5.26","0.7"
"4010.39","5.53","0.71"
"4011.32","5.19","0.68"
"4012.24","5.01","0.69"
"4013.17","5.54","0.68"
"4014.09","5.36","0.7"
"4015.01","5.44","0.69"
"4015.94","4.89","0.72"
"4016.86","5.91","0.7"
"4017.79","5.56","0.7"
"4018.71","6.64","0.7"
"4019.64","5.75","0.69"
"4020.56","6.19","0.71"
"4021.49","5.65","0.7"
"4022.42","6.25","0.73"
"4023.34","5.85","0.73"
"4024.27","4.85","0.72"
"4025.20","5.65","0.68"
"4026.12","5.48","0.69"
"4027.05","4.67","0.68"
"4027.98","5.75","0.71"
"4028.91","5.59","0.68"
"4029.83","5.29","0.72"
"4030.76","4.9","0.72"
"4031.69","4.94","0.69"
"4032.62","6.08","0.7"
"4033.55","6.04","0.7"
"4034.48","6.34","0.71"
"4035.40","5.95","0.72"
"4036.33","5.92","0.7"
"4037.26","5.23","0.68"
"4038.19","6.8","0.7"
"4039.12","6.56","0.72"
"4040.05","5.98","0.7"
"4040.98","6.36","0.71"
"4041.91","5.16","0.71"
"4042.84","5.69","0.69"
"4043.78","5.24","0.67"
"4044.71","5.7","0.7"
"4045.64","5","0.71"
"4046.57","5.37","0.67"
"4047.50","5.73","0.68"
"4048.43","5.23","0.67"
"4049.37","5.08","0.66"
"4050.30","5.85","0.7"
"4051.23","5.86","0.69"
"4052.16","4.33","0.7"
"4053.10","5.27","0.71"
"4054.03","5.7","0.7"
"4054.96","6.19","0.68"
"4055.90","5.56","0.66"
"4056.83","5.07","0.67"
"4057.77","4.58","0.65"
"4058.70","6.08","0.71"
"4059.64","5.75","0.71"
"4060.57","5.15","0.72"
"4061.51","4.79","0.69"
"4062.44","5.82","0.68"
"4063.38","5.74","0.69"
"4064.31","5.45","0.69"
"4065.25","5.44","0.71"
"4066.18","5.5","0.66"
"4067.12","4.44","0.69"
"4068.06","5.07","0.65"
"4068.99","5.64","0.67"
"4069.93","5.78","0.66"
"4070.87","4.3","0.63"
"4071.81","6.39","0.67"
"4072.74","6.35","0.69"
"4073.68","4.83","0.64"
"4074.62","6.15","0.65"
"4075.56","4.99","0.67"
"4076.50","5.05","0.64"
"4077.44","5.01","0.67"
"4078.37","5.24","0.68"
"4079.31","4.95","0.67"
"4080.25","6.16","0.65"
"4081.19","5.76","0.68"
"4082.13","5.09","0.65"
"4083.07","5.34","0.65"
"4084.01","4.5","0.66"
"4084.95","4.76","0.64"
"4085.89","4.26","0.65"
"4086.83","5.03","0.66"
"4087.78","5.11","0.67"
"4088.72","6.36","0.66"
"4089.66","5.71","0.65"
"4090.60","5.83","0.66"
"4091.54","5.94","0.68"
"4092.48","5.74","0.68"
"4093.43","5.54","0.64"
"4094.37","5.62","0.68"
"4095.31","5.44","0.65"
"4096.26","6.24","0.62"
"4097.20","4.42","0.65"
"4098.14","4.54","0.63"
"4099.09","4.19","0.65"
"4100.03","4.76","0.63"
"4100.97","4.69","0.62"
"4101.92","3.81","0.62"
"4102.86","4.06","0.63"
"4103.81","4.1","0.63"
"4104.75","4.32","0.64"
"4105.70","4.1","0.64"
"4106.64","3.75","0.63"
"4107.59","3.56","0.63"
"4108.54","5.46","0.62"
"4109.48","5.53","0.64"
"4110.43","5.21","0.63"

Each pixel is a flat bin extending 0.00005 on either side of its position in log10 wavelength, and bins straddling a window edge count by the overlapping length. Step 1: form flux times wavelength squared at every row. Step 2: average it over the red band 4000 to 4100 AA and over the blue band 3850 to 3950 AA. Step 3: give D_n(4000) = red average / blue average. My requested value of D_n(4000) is 1.3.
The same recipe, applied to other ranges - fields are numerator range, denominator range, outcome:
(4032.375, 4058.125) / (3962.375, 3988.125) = 1.55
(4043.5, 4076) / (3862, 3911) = 1.27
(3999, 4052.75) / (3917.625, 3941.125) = 1.39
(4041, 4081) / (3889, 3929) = 1.25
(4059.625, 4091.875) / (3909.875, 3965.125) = 1.30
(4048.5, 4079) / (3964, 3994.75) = 1.40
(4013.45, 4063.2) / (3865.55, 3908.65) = 1.32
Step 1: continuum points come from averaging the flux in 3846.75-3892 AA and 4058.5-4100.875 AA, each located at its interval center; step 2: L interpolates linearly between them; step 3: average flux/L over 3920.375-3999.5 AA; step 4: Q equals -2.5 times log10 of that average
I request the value 0.16 mag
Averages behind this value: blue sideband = 4.59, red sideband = 5.33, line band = 4.24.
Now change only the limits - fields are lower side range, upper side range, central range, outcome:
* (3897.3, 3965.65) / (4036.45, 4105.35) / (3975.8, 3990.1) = 0.06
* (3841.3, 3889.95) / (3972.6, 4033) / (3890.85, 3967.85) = 0.11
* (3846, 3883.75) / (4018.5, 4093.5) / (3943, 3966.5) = 0.18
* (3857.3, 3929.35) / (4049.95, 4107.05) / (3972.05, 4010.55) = 0.02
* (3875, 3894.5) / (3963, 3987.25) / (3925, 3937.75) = 0.10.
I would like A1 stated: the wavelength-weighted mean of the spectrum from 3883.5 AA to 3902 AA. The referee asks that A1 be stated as 4.3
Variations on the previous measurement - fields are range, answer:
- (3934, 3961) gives 4.38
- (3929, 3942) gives 3.62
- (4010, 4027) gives 5.57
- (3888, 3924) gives 4.68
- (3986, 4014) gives 5.28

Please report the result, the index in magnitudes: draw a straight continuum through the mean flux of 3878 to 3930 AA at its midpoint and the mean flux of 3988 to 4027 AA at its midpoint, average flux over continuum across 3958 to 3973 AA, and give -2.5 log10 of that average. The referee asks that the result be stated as 0.43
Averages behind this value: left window 4.63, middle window 3.43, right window 5.46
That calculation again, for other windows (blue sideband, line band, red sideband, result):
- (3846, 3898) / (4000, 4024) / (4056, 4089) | -0.093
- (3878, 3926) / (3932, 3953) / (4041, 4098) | 0.147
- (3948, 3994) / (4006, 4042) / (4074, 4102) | -0.209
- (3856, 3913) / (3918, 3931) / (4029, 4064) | 0.076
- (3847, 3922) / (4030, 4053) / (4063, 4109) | -0.124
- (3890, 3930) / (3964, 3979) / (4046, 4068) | 0.463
